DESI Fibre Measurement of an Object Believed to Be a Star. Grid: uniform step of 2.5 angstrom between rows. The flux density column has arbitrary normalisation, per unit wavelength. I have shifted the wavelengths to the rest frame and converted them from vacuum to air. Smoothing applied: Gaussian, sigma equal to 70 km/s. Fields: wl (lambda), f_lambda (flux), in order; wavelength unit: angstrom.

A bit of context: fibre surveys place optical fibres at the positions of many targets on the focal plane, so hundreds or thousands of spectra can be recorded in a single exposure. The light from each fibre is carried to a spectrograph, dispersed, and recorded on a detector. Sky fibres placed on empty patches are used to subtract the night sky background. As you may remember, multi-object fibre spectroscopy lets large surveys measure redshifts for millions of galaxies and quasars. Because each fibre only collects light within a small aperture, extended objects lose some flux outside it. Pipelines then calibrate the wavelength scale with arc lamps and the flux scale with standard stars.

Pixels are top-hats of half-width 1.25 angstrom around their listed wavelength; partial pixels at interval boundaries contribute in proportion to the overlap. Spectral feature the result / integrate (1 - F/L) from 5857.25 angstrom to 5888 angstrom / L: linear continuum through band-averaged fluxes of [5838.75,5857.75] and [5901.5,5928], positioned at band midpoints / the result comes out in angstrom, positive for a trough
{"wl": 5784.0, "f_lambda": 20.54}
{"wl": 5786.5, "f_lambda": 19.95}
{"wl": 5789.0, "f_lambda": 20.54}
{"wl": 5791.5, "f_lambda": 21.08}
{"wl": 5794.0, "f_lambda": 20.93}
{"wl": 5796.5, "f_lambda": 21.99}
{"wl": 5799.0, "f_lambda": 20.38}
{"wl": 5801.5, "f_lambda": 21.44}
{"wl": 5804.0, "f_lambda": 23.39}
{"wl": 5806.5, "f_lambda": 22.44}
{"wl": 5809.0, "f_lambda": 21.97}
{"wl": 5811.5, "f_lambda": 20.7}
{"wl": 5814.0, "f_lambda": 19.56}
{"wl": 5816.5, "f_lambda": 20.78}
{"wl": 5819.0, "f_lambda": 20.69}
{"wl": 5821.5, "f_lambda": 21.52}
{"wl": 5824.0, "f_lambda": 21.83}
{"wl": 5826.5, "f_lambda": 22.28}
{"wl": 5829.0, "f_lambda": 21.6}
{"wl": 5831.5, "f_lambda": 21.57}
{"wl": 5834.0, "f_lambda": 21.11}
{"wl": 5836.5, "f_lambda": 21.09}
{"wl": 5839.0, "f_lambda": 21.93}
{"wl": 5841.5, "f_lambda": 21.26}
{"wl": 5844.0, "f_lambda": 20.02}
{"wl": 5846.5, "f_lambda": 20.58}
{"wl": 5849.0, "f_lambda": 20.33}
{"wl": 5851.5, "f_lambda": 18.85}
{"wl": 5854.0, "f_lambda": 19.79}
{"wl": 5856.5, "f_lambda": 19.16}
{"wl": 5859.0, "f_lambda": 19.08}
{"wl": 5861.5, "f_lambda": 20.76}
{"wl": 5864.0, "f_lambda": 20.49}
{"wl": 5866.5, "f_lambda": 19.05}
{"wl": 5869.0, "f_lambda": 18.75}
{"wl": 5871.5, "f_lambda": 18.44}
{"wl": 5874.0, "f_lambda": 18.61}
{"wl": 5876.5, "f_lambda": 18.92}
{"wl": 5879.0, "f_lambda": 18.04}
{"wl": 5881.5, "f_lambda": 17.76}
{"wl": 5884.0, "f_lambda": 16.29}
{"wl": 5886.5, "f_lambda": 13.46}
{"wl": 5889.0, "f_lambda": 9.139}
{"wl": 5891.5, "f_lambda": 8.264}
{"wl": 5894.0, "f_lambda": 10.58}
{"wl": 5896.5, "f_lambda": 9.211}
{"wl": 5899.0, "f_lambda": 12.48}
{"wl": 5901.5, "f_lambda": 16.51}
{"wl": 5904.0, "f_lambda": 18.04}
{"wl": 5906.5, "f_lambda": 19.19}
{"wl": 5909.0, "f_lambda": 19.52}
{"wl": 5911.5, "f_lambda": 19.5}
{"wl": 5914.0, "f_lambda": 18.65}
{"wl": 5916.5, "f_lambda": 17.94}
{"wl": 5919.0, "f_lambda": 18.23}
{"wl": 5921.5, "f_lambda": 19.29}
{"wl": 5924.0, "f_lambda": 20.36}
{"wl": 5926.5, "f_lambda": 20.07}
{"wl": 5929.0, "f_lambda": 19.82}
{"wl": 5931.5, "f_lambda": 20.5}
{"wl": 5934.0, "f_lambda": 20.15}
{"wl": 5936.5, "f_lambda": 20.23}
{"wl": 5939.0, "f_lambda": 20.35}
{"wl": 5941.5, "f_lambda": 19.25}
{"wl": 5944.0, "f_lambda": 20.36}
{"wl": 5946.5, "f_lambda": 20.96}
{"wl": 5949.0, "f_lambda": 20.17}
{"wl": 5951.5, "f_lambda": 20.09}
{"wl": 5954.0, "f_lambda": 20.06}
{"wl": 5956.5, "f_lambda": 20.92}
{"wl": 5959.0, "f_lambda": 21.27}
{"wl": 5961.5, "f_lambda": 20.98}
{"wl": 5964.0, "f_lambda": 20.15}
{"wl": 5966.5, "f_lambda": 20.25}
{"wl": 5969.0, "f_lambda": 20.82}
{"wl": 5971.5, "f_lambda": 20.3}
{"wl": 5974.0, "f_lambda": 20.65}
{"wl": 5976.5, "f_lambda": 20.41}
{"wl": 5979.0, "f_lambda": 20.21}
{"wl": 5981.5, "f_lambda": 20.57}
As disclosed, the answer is 2.3 angstrom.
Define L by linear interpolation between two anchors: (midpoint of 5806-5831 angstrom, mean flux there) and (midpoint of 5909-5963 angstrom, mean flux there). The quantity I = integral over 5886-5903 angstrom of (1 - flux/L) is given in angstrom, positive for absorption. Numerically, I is 7.5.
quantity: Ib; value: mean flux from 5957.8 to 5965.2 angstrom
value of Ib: 20.8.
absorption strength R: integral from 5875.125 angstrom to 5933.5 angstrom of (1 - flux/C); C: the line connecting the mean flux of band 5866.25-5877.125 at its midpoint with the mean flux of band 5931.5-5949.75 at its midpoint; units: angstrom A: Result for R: 8.46 angstrom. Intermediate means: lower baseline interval 18.7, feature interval 16.6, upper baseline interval 20.2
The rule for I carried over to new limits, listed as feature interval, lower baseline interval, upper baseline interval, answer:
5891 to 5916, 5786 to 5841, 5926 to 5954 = 6.11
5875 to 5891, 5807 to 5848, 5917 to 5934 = 3.96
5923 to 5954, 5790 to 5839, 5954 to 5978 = 0.84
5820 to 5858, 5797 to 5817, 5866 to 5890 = -2.95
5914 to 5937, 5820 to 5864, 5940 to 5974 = 1.09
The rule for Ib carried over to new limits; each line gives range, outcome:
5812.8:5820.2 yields 20.3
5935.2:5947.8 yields 20.2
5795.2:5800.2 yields 21.2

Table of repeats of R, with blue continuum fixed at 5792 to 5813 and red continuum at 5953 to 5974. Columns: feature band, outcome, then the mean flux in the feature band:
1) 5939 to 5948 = 0.22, 20.2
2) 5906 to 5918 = 1.14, 18.9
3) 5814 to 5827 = 0.18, 21.2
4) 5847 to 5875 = 2.39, 19.4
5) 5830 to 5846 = 0.18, 21.1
